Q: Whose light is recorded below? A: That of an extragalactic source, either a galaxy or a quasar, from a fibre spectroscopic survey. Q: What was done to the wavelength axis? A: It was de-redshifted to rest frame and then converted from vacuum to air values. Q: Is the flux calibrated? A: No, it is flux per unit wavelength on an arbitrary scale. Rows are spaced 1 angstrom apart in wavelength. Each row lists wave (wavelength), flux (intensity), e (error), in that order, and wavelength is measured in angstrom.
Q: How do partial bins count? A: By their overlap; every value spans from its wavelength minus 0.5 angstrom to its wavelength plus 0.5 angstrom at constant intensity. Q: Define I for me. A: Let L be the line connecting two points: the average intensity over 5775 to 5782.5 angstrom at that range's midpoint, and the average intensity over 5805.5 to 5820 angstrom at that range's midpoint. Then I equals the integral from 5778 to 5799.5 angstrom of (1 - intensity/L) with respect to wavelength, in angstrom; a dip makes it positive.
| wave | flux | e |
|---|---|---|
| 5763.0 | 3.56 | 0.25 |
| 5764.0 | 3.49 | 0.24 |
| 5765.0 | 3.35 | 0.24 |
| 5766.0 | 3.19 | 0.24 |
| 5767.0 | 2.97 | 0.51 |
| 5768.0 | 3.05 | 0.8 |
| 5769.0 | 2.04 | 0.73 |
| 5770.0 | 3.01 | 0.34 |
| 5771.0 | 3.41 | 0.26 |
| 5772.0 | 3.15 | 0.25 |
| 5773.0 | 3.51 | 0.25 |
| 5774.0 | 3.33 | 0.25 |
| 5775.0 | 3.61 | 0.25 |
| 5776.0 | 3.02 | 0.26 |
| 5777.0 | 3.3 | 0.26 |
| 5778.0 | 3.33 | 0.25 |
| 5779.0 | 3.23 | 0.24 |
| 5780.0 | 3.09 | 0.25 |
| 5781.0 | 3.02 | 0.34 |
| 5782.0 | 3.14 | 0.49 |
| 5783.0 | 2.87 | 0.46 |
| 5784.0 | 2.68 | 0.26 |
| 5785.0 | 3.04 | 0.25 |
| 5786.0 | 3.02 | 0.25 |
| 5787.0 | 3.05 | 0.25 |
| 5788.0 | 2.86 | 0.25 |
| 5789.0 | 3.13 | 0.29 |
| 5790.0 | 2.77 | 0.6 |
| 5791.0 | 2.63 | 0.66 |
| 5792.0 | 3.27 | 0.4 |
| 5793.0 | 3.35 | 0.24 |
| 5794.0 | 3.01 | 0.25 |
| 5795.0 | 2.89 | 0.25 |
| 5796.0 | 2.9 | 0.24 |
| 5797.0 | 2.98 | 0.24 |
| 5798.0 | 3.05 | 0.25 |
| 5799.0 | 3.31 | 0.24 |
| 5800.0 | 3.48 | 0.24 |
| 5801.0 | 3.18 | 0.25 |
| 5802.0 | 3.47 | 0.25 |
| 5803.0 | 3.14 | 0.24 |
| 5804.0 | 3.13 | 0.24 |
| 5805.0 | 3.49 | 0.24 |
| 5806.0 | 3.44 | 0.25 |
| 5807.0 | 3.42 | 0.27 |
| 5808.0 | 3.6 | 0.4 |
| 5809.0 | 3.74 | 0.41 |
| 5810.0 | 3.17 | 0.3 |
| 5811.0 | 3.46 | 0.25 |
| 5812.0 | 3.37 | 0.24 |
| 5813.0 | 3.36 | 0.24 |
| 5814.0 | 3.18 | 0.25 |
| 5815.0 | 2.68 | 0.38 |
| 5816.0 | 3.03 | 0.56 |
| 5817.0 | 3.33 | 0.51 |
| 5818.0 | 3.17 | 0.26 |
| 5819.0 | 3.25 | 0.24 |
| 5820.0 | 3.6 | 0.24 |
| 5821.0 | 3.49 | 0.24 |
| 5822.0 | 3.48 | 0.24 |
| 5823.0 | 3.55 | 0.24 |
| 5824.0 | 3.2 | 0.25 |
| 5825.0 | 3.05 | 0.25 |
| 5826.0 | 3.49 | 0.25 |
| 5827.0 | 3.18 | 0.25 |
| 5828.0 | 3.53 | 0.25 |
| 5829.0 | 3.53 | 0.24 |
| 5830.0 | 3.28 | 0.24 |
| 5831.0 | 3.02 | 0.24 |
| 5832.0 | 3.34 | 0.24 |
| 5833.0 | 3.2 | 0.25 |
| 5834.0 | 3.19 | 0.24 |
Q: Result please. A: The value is 1.4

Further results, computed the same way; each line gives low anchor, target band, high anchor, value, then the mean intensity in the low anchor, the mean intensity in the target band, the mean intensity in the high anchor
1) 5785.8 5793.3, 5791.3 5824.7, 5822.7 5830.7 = -1.1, 3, 3.27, 3.34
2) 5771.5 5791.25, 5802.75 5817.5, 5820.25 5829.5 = -0.1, 3.09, 3.31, 3.39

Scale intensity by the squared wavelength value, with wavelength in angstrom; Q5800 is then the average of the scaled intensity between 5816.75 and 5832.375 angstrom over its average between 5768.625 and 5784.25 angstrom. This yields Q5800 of 1.1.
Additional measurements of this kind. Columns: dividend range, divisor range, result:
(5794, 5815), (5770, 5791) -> 1.06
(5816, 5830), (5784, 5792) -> 1.16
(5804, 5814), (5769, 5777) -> 1.08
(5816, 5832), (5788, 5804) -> 1.09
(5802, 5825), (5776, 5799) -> 1.11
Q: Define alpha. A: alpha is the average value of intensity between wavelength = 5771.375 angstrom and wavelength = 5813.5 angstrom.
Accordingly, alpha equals 3.19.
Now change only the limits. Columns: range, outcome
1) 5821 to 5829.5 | 3.38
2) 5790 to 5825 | 3.25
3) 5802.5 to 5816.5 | 3.3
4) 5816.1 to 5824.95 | 3.35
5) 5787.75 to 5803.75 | 3.09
